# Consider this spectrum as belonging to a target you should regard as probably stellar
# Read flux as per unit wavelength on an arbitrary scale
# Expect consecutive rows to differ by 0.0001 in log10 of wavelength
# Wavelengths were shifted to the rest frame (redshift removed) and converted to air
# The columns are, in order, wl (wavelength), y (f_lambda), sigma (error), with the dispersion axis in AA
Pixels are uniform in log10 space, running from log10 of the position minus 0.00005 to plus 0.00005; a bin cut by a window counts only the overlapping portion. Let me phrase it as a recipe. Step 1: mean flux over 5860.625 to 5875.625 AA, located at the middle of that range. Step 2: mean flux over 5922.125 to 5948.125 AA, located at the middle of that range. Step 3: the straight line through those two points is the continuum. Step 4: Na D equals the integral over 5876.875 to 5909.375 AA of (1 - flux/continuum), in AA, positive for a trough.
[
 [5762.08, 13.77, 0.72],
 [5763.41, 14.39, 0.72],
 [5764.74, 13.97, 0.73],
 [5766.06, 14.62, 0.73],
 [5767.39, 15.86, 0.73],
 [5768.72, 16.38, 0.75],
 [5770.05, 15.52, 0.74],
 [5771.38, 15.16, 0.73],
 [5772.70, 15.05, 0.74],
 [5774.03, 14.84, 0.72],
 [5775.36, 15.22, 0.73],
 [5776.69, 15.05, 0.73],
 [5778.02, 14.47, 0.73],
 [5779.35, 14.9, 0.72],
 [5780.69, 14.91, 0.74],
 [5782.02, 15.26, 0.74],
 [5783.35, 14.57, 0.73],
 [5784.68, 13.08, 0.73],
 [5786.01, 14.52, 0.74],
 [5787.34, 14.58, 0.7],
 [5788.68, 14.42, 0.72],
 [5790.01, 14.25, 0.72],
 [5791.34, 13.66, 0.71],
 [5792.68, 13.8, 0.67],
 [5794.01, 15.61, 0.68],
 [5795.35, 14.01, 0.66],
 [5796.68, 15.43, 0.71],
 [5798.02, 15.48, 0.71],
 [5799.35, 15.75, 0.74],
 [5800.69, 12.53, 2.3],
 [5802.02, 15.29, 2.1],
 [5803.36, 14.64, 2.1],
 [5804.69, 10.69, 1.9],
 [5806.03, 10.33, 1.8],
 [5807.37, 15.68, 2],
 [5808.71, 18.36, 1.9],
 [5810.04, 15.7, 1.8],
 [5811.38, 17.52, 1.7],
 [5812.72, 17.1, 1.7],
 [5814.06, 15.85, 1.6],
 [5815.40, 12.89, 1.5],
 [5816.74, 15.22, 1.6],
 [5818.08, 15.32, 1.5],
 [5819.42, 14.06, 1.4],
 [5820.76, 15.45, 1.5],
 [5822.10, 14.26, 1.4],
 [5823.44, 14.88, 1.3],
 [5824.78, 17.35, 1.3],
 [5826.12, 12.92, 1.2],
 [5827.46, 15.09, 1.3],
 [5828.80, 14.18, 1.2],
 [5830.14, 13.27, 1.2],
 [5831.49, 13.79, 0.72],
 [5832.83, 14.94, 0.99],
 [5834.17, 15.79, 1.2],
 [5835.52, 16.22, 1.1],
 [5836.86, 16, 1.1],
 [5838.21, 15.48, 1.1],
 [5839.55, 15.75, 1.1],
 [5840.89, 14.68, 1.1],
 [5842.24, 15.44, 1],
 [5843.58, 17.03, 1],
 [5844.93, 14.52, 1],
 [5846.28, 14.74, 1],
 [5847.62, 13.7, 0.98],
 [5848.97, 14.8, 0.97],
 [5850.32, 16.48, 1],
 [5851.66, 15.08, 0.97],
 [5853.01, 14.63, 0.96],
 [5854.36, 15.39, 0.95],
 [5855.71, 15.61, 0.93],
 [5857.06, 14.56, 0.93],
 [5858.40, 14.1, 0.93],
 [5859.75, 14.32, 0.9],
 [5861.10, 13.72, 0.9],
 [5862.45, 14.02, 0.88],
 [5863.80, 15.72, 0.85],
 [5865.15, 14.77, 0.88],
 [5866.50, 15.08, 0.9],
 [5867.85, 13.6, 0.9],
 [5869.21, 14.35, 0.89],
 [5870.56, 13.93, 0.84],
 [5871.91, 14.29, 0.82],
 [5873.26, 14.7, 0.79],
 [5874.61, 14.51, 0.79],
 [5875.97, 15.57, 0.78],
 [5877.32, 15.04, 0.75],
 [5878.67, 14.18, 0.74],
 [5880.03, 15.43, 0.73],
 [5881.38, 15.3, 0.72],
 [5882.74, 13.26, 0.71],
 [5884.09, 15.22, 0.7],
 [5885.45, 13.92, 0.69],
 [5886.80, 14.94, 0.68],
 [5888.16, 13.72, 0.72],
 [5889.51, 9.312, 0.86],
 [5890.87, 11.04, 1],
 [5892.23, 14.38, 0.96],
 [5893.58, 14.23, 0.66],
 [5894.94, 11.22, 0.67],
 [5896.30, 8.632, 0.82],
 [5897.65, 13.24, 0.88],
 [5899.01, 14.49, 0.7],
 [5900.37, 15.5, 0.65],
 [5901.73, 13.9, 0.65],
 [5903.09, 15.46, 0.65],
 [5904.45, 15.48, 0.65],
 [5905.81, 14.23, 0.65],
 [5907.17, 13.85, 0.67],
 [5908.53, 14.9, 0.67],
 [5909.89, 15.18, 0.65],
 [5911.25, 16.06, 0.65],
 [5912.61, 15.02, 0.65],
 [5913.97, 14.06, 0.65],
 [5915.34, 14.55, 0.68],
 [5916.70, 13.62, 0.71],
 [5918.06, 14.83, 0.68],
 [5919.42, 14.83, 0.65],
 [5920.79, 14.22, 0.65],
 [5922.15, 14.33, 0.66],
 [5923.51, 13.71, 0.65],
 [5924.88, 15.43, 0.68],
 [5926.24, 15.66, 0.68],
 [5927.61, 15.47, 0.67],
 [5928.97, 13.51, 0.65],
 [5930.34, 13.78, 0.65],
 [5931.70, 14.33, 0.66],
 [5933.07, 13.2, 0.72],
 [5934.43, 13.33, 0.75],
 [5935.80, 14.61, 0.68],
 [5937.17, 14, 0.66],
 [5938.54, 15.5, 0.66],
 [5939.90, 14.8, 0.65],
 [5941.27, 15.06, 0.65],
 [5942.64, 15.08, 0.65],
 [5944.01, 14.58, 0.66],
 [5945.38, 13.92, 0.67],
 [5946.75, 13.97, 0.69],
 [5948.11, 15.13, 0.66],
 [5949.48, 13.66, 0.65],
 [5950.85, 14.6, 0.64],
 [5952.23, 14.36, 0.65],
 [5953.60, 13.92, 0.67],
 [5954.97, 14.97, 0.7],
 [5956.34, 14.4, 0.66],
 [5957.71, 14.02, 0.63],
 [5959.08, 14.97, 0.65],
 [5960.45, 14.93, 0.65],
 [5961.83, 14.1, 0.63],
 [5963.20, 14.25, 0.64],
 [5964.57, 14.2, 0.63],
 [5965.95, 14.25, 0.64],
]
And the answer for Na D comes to 1.5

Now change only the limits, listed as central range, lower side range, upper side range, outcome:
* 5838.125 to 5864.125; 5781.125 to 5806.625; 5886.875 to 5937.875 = -1.68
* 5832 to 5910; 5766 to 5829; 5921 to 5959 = 0.86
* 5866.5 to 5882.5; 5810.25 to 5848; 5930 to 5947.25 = 0.21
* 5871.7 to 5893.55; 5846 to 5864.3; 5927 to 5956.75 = 0.89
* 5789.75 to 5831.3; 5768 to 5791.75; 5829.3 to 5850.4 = 0.64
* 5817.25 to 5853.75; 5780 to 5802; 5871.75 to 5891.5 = -1.94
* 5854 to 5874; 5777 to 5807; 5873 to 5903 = -0.98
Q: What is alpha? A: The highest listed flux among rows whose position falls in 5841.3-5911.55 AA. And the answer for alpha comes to 17.03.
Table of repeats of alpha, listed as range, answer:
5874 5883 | 15.57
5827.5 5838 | 16.22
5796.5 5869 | 18.36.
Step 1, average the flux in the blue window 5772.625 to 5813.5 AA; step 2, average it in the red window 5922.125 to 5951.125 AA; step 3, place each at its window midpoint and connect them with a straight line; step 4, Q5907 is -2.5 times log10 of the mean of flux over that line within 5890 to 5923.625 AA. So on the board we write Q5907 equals 0.04 mag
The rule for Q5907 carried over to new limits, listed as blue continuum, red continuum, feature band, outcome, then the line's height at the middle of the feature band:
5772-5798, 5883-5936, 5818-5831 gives -0.01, 14.4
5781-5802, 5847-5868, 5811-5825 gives -0.05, 14.6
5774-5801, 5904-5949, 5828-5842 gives -0.03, 14.6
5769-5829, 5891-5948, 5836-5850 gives -0.05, 14.6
